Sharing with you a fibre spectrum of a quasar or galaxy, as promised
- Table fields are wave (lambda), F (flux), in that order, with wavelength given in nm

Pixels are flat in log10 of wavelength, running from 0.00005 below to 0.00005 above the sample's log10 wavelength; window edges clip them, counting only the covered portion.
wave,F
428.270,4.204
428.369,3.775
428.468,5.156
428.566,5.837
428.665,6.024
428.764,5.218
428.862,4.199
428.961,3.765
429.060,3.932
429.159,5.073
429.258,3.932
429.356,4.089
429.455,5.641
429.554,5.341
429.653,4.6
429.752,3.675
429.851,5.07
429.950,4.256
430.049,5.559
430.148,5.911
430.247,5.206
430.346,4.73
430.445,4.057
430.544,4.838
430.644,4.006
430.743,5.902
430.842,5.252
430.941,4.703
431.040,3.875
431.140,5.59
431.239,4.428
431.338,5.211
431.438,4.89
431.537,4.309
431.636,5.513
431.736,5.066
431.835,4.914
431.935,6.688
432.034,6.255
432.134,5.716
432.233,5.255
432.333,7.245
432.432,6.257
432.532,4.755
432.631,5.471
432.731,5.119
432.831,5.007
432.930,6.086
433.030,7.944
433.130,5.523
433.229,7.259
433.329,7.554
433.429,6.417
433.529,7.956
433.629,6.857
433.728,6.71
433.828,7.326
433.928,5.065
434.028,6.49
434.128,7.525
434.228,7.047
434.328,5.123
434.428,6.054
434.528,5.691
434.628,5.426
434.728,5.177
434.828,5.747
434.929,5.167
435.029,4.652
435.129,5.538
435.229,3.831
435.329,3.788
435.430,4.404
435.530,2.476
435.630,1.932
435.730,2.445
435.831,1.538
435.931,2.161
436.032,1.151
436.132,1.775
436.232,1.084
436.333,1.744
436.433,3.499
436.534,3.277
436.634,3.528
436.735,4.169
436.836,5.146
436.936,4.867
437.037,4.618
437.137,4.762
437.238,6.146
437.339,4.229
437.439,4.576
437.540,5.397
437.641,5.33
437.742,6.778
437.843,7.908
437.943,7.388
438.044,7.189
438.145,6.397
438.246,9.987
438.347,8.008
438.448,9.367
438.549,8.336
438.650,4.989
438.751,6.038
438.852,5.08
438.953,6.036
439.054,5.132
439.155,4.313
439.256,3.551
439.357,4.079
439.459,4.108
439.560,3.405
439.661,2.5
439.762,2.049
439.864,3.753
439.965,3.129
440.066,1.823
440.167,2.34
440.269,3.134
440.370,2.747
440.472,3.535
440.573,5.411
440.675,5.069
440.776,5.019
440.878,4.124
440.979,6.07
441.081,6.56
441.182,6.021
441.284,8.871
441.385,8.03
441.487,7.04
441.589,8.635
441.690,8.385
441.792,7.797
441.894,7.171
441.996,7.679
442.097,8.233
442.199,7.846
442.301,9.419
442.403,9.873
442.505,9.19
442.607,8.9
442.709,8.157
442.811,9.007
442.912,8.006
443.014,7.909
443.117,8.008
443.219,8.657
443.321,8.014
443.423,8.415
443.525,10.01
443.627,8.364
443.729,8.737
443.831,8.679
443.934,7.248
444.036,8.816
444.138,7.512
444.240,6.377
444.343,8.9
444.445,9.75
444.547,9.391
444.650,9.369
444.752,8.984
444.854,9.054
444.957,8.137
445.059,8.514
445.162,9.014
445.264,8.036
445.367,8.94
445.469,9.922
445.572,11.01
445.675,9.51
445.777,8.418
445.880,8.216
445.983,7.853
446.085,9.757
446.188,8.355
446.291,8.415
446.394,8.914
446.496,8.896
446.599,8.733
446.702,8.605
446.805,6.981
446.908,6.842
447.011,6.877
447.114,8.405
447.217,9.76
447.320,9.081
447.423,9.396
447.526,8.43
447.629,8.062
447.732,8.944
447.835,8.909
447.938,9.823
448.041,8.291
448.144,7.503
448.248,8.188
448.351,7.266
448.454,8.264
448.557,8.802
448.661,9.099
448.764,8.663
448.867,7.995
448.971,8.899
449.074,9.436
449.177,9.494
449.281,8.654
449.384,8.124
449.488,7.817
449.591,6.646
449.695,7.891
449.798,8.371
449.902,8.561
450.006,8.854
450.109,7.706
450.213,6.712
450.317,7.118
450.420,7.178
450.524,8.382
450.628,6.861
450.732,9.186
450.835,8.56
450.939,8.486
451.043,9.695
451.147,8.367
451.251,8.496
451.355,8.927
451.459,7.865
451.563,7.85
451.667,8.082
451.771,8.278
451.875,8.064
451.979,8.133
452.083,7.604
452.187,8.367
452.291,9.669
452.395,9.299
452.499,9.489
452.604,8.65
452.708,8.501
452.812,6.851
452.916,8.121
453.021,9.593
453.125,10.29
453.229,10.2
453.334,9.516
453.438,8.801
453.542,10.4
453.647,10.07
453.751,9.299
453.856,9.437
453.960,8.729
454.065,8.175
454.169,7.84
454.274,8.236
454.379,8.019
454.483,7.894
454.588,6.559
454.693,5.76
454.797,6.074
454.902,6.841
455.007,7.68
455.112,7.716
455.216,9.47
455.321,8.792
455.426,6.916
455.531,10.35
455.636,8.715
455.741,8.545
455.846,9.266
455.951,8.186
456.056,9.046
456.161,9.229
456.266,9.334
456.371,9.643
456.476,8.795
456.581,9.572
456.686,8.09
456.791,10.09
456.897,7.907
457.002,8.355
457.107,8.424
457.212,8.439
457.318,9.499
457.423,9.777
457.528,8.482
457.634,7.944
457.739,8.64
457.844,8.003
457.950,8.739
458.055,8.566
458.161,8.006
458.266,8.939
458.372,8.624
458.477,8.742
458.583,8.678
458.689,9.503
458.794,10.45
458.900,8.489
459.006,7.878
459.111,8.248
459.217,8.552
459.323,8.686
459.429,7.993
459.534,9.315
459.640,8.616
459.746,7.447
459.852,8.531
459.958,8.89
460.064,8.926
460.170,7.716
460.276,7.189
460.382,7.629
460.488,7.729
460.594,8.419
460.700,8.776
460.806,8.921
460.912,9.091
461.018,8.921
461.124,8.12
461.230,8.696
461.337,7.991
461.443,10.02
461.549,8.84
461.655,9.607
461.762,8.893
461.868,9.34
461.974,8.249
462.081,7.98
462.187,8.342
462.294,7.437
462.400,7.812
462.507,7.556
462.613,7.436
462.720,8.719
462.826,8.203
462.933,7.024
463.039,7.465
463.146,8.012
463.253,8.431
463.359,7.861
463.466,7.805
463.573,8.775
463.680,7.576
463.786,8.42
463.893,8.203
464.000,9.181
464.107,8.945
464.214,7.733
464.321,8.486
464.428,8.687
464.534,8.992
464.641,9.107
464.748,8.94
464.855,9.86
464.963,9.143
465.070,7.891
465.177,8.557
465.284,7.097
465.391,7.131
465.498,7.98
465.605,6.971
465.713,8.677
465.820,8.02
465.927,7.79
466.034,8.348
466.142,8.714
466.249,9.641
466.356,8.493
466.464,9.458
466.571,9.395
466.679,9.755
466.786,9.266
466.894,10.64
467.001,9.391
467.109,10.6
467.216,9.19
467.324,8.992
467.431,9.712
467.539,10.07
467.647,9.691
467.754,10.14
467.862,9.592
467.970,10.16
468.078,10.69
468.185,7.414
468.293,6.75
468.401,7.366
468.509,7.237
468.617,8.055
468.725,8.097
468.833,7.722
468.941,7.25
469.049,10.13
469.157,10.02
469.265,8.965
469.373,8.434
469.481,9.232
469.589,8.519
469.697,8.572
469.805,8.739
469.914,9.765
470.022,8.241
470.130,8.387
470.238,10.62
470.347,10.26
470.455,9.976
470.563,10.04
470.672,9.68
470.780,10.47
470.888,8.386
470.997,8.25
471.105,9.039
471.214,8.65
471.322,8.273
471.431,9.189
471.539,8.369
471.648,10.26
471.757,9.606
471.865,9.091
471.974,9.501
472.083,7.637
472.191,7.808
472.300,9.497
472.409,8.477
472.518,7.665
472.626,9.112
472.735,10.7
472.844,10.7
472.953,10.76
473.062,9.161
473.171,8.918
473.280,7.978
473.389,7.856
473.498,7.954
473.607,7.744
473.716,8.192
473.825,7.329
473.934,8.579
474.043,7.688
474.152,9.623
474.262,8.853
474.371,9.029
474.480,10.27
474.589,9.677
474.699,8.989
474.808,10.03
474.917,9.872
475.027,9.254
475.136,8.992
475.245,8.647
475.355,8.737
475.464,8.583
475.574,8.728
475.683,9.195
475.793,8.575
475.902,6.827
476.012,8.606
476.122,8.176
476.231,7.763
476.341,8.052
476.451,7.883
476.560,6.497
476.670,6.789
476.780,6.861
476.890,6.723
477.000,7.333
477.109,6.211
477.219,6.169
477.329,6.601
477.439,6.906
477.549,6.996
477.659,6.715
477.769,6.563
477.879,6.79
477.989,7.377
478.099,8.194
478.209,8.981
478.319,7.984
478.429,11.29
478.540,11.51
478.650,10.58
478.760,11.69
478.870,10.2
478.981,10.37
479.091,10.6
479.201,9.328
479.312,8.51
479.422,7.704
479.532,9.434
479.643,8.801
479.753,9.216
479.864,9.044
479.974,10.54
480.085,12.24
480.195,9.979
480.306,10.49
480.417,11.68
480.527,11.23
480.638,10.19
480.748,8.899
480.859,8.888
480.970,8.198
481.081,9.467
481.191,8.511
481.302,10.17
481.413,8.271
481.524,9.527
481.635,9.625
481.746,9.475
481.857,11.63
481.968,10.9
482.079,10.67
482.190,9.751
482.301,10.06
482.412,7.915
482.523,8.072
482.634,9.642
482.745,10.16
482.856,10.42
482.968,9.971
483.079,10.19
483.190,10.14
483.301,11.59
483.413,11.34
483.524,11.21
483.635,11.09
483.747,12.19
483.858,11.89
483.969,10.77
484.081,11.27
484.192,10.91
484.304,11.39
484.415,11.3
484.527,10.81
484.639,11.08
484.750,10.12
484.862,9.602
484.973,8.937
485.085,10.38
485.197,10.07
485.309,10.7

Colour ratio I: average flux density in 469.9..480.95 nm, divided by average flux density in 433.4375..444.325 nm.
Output 1.5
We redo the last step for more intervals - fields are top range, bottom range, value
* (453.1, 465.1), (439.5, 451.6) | 1.09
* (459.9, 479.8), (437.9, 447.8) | 1.18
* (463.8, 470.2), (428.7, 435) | 1.61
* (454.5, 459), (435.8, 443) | 1.53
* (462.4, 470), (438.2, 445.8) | 1.22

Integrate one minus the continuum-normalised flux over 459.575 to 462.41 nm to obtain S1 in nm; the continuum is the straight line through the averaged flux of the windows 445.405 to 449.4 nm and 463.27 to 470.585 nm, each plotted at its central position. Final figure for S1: 0.10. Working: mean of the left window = 8.64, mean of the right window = 8.81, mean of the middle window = 8.46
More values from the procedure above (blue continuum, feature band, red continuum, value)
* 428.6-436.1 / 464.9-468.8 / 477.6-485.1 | -0.13 nm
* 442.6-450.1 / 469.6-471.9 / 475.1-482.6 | -0.11 nm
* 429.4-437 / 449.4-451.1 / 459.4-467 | -0.26 nm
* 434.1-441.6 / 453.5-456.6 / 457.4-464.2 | -0.39 nm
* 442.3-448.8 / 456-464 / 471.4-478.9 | 0.05 nm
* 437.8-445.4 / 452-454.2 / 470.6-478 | -0.45 nm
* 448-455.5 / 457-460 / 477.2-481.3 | -0.04 nm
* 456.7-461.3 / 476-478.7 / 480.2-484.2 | 0.58 nm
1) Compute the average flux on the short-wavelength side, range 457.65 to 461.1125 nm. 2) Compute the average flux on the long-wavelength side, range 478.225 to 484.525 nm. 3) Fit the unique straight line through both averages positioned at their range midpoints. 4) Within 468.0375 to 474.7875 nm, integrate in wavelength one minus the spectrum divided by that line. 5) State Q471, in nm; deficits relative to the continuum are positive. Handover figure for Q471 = 0.39 nm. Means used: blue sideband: 8.52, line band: 8.87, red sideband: 10.1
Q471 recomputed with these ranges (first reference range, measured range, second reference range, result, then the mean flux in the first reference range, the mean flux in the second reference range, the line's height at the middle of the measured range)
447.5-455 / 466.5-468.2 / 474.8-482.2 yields -0.20 nm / 8.37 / 8.91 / 8.69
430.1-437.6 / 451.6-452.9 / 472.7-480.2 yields -0.36 nm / 4.97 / 8.66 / 6.57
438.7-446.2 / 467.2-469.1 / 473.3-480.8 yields -0.11 nm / 7.1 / 8.72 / 8.3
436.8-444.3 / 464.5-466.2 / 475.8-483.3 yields -0.05 nm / 6.44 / 9.01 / 8.07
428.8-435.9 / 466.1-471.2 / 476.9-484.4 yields -0.39 nm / 5.2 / 9.57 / 8.49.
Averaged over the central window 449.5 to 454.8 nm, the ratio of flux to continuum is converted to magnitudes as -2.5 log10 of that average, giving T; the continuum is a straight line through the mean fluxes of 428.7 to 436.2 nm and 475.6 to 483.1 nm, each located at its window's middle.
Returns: -0.24 mag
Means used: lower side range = 5.06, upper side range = 8.97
